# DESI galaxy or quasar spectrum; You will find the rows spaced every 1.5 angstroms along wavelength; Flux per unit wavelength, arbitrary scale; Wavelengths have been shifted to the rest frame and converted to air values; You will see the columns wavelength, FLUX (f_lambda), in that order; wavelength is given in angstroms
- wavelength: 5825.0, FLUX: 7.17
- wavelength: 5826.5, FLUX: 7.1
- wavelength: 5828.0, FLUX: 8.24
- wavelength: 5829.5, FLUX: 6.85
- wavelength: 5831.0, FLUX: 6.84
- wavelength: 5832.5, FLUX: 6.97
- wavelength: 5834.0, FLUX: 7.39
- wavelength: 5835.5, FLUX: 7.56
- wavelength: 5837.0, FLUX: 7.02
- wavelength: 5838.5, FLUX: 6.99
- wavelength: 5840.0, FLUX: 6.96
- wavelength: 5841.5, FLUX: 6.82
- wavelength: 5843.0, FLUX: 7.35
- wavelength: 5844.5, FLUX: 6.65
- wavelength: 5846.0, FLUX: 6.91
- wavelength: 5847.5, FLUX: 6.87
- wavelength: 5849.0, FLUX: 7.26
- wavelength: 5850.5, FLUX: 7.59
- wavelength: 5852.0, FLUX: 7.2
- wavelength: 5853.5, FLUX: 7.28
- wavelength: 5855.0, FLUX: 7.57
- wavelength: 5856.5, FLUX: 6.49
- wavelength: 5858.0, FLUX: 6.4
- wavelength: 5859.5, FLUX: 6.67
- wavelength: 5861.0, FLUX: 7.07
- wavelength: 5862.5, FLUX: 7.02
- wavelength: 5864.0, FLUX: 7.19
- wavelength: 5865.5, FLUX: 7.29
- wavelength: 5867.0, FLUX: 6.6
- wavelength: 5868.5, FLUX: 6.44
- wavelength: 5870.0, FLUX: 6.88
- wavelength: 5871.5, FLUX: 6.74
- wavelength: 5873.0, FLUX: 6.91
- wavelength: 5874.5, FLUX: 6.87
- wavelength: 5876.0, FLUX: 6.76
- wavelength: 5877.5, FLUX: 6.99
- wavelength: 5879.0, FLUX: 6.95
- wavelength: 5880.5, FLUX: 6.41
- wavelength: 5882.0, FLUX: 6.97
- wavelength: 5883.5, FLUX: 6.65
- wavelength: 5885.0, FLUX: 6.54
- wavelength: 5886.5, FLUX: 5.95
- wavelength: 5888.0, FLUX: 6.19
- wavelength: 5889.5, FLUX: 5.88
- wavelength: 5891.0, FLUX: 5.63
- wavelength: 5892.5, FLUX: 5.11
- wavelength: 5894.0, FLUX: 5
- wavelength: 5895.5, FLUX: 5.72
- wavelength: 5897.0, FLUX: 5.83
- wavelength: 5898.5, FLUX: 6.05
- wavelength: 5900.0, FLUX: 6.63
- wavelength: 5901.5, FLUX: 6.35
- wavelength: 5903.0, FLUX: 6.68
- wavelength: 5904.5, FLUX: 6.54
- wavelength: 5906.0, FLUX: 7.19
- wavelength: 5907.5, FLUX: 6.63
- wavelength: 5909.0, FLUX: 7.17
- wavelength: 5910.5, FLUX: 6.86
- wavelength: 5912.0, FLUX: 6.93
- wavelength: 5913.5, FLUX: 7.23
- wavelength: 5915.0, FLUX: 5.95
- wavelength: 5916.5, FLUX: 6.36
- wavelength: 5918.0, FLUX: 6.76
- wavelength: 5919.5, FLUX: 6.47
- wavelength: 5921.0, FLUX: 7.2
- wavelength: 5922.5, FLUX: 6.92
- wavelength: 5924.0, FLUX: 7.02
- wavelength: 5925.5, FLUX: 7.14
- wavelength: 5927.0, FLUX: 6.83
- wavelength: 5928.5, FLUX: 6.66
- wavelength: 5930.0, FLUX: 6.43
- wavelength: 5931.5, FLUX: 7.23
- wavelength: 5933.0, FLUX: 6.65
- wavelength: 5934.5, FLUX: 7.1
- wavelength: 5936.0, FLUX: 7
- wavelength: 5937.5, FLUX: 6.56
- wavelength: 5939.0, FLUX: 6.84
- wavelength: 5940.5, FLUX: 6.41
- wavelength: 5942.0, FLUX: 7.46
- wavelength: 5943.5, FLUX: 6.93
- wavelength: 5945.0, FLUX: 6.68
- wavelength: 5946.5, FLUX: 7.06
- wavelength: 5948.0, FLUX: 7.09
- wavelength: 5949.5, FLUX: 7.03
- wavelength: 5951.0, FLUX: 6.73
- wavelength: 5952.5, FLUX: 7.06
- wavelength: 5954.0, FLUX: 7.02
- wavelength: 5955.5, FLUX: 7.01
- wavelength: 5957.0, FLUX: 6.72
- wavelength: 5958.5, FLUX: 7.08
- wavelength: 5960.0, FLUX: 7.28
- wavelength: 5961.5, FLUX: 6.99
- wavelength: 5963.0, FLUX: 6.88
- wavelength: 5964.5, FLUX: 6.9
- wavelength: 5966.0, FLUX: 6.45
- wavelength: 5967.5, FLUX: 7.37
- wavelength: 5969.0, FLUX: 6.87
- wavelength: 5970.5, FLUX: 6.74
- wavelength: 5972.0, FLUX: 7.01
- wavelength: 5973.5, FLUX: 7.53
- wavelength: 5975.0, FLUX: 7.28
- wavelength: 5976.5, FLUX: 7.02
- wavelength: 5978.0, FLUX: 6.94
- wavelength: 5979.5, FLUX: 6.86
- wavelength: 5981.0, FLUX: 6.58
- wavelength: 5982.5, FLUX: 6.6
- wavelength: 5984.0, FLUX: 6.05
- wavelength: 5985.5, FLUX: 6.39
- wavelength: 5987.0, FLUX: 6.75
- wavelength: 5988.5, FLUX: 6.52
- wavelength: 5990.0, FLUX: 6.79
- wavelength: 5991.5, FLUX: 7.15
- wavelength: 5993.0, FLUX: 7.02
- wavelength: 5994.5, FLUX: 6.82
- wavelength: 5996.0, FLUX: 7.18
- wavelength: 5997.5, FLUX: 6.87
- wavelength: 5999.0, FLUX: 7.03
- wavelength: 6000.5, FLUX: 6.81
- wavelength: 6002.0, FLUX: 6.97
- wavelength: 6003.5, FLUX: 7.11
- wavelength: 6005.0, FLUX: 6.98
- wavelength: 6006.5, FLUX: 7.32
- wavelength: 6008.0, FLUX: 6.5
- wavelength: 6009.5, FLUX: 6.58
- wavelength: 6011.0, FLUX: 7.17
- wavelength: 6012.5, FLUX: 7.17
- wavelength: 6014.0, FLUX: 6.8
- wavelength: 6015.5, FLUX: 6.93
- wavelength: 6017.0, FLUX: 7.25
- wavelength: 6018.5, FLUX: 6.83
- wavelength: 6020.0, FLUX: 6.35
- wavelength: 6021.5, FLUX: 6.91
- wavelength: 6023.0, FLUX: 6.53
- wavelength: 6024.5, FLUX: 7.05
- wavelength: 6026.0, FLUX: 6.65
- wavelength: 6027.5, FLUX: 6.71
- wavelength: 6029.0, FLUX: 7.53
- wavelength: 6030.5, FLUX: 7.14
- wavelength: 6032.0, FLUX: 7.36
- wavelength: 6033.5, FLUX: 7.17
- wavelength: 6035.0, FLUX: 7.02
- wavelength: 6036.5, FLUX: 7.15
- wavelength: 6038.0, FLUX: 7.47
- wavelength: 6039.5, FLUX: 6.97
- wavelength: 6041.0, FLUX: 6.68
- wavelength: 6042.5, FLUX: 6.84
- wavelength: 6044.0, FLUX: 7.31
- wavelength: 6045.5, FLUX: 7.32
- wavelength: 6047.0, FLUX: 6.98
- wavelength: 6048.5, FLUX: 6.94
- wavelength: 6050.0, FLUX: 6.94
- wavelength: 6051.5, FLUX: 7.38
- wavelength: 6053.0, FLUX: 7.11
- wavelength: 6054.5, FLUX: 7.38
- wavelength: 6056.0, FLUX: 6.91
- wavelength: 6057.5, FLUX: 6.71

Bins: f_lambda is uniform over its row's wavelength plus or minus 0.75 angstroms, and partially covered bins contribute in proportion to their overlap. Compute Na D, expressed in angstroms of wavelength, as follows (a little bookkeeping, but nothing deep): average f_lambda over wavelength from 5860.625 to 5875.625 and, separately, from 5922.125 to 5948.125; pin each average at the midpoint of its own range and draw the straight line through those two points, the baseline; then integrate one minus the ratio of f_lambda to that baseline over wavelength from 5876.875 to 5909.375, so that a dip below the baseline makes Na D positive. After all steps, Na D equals 2.7 angstroms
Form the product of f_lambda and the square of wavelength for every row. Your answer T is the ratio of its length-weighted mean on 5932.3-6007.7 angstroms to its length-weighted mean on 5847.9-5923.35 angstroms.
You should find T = 1.1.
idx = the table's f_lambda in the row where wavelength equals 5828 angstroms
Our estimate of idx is 8.24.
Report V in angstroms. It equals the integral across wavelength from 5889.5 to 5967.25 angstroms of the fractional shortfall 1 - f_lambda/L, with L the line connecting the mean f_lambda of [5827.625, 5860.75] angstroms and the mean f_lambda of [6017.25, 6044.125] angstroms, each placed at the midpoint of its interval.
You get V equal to 3.7 angstroms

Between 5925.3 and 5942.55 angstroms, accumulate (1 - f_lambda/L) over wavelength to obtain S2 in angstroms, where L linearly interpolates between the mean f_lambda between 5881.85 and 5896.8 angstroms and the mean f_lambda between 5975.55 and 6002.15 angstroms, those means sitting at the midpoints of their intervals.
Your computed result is -1.5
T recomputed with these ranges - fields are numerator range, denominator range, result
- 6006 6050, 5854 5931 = 1.11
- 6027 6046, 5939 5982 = 1.05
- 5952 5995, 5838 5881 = 1.03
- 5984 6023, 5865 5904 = 1.12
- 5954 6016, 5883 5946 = 1.08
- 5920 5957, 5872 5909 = 1.10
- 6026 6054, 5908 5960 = 1.07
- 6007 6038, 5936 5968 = 1.03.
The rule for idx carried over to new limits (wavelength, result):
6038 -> 7.47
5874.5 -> 6.87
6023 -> 6.53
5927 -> 6.83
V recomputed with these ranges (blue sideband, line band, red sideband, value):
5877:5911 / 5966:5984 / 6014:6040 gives -0.49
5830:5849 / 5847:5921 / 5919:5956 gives 3.65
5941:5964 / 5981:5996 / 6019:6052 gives 0.65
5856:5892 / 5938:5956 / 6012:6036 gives -0.38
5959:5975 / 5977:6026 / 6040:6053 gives 1.36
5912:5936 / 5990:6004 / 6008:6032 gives -0.20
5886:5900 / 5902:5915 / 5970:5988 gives -1.96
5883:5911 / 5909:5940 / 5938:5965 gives -1.03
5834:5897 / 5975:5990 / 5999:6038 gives 0.51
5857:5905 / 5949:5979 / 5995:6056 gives -0.96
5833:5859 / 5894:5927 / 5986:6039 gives 1.93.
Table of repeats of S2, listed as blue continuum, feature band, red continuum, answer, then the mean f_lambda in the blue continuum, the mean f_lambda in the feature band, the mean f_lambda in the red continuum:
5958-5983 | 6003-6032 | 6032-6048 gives 0.5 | 6.97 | 6.93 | 7.1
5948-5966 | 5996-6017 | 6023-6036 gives 0.2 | 6.96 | 6.96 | 7.05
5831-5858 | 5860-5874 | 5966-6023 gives 0.3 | 7.08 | 6.9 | 6.88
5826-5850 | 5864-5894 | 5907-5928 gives 2.0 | 7.12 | 6.49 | 6.82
